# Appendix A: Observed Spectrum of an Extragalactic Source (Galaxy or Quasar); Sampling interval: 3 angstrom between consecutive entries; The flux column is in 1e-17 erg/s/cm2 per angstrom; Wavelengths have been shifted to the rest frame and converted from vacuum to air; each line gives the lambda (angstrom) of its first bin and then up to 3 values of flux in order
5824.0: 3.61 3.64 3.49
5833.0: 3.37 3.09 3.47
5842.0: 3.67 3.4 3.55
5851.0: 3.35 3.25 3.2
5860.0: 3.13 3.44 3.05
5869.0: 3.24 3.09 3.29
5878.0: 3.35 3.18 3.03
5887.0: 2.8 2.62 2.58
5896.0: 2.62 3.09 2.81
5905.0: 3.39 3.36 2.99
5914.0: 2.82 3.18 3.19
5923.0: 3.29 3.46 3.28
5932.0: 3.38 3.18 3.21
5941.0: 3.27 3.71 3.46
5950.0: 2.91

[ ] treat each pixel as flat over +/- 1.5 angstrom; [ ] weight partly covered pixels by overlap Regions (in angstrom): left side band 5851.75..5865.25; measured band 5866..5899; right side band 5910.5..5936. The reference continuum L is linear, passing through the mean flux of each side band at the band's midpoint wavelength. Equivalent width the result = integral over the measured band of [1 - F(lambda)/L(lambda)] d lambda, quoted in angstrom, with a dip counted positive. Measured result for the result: 2.5 angstrom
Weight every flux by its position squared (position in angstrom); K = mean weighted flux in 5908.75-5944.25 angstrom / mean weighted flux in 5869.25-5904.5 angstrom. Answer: 1.10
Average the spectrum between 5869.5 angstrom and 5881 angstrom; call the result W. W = 3.23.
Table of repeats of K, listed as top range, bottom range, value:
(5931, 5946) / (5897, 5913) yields 1.09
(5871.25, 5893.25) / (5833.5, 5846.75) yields 0.90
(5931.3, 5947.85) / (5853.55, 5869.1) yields 1.07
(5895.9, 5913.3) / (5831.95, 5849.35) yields 0.92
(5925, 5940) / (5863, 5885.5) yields 1.05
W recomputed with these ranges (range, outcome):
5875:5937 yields 3.09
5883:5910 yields 2.92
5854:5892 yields 3.12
